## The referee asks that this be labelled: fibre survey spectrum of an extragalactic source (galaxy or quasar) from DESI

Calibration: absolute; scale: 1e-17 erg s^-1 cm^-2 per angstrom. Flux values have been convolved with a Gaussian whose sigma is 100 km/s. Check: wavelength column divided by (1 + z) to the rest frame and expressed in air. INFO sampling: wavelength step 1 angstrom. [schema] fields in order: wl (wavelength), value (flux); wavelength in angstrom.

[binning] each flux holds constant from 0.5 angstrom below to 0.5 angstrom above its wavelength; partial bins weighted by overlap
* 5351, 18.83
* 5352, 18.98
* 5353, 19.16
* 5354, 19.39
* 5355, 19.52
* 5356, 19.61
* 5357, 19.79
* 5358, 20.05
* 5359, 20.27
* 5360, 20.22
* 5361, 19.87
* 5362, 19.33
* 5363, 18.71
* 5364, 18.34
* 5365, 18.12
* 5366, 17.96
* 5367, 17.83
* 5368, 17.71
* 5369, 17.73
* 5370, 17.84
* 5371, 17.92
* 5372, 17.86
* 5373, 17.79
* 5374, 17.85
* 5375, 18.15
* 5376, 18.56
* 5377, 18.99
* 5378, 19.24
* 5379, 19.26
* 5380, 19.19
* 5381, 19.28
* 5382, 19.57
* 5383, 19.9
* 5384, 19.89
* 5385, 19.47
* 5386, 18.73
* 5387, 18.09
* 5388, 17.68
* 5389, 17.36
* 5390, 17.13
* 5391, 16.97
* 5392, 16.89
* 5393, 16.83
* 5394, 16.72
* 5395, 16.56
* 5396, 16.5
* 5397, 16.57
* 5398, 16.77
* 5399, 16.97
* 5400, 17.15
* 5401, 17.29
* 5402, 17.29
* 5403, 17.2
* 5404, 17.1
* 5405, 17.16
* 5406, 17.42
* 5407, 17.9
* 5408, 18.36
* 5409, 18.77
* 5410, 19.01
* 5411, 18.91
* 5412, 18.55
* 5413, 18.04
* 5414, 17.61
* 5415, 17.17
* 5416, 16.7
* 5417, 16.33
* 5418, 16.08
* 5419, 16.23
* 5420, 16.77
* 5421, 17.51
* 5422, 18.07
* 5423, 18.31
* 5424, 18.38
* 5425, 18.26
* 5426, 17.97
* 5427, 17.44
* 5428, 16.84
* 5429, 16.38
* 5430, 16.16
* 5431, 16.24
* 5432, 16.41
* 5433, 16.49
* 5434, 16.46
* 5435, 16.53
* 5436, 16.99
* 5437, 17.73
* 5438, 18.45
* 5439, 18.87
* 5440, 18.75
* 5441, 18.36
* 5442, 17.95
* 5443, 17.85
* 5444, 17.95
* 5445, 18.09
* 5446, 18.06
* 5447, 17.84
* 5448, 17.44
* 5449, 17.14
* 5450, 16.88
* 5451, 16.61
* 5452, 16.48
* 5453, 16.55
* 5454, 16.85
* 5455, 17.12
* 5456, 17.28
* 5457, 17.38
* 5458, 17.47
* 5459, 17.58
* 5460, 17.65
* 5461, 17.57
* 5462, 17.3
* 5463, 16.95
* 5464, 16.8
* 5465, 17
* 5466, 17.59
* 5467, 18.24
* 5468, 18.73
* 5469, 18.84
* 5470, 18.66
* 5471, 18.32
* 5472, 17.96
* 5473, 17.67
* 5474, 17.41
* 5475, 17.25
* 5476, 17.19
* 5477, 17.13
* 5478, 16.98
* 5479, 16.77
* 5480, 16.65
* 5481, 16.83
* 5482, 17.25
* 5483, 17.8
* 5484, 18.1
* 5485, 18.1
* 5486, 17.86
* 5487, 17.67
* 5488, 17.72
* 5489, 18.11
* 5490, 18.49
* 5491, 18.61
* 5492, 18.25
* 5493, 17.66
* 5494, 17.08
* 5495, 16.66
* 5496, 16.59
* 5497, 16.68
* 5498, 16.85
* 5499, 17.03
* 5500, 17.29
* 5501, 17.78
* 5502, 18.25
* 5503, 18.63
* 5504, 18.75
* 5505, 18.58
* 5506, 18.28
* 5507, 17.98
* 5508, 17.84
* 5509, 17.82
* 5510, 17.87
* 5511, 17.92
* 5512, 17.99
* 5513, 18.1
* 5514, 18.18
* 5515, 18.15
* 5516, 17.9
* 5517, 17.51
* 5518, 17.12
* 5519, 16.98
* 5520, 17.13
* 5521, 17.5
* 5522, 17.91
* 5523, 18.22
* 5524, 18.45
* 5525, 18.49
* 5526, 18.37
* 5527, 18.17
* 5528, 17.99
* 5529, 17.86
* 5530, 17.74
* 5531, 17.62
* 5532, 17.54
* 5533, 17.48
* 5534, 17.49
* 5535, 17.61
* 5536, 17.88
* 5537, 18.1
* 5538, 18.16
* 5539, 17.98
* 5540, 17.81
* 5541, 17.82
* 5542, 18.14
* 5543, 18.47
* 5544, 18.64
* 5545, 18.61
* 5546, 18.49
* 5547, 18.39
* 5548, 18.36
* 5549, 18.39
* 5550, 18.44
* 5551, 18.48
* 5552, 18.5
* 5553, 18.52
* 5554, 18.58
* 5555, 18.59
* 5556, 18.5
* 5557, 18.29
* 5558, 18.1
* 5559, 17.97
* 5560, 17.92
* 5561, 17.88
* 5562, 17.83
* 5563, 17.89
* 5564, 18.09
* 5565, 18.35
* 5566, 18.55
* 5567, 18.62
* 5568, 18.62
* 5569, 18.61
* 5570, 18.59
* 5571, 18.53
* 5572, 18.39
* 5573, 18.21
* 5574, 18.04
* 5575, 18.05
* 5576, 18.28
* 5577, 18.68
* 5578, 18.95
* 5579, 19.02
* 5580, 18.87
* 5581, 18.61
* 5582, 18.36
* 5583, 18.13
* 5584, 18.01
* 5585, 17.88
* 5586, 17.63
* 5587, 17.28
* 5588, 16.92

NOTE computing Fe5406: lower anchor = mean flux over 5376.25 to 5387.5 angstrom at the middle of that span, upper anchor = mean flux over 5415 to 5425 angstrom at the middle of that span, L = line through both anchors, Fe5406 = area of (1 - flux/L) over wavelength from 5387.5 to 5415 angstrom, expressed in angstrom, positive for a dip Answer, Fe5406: 1.1 angstrom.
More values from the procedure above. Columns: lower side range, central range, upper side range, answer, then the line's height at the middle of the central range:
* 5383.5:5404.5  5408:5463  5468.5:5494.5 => 0.3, 17.5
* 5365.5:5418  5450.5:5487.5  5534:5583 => 1.3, 18.1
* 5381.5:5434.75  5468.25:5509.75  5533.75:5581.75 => 0.5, 17.9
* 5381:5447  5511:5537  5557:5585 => 0.4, 18.1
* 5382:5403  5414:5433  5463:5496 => 0.6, 17.6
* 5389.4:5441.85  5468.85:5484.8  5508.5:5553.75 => 0.1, 17.7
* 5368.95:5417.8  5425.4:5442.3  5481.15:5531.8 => 0.5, 17.8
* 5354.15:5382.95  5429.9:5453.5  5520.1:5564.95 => 1.5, 18.5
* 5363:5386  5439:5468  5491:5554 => 1.2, 18.2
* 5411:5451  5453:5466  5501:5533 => 0.3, 17.6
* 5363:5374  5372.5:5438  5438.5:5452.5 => 0.8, 17.8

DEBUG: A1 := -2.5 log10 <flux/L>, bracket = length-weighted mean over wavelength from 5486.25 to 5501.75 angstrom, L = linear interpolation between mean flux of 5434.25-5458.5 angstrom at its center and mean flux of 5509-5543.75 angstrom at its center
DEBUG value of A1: 0.013 mag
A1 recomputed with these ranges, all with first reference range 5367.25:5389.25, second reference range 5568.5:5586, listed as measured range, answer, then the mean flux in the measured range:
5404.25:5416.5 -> 0.035 mag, 17.9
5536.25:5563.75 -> 0.010 mag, 18.2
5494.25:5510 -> 0.048 mag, 17.7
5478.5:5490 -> 0.054 mag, 17.6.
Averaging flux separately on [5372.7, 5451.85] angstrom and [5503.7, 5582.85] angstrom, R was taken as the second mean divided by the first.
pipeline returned 1.0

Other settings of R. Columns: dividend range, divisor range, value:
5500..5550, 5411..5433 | 1.04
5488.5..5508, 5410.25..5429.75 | 1.02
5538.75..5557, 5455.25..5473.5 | 1.04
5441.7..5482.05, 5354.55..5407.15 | 0.96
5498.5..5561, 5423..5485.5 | 1.03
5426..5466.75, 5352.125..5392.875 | 0.93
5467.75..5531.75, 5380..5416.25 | 1.00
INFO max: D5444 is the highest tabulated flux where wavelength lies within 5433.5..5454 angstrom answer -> 18.87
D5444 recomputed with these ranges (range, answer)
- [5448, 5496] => 18.84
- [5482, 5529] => 18.75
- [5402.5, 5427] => 19.01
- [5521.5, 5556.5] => 18.64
